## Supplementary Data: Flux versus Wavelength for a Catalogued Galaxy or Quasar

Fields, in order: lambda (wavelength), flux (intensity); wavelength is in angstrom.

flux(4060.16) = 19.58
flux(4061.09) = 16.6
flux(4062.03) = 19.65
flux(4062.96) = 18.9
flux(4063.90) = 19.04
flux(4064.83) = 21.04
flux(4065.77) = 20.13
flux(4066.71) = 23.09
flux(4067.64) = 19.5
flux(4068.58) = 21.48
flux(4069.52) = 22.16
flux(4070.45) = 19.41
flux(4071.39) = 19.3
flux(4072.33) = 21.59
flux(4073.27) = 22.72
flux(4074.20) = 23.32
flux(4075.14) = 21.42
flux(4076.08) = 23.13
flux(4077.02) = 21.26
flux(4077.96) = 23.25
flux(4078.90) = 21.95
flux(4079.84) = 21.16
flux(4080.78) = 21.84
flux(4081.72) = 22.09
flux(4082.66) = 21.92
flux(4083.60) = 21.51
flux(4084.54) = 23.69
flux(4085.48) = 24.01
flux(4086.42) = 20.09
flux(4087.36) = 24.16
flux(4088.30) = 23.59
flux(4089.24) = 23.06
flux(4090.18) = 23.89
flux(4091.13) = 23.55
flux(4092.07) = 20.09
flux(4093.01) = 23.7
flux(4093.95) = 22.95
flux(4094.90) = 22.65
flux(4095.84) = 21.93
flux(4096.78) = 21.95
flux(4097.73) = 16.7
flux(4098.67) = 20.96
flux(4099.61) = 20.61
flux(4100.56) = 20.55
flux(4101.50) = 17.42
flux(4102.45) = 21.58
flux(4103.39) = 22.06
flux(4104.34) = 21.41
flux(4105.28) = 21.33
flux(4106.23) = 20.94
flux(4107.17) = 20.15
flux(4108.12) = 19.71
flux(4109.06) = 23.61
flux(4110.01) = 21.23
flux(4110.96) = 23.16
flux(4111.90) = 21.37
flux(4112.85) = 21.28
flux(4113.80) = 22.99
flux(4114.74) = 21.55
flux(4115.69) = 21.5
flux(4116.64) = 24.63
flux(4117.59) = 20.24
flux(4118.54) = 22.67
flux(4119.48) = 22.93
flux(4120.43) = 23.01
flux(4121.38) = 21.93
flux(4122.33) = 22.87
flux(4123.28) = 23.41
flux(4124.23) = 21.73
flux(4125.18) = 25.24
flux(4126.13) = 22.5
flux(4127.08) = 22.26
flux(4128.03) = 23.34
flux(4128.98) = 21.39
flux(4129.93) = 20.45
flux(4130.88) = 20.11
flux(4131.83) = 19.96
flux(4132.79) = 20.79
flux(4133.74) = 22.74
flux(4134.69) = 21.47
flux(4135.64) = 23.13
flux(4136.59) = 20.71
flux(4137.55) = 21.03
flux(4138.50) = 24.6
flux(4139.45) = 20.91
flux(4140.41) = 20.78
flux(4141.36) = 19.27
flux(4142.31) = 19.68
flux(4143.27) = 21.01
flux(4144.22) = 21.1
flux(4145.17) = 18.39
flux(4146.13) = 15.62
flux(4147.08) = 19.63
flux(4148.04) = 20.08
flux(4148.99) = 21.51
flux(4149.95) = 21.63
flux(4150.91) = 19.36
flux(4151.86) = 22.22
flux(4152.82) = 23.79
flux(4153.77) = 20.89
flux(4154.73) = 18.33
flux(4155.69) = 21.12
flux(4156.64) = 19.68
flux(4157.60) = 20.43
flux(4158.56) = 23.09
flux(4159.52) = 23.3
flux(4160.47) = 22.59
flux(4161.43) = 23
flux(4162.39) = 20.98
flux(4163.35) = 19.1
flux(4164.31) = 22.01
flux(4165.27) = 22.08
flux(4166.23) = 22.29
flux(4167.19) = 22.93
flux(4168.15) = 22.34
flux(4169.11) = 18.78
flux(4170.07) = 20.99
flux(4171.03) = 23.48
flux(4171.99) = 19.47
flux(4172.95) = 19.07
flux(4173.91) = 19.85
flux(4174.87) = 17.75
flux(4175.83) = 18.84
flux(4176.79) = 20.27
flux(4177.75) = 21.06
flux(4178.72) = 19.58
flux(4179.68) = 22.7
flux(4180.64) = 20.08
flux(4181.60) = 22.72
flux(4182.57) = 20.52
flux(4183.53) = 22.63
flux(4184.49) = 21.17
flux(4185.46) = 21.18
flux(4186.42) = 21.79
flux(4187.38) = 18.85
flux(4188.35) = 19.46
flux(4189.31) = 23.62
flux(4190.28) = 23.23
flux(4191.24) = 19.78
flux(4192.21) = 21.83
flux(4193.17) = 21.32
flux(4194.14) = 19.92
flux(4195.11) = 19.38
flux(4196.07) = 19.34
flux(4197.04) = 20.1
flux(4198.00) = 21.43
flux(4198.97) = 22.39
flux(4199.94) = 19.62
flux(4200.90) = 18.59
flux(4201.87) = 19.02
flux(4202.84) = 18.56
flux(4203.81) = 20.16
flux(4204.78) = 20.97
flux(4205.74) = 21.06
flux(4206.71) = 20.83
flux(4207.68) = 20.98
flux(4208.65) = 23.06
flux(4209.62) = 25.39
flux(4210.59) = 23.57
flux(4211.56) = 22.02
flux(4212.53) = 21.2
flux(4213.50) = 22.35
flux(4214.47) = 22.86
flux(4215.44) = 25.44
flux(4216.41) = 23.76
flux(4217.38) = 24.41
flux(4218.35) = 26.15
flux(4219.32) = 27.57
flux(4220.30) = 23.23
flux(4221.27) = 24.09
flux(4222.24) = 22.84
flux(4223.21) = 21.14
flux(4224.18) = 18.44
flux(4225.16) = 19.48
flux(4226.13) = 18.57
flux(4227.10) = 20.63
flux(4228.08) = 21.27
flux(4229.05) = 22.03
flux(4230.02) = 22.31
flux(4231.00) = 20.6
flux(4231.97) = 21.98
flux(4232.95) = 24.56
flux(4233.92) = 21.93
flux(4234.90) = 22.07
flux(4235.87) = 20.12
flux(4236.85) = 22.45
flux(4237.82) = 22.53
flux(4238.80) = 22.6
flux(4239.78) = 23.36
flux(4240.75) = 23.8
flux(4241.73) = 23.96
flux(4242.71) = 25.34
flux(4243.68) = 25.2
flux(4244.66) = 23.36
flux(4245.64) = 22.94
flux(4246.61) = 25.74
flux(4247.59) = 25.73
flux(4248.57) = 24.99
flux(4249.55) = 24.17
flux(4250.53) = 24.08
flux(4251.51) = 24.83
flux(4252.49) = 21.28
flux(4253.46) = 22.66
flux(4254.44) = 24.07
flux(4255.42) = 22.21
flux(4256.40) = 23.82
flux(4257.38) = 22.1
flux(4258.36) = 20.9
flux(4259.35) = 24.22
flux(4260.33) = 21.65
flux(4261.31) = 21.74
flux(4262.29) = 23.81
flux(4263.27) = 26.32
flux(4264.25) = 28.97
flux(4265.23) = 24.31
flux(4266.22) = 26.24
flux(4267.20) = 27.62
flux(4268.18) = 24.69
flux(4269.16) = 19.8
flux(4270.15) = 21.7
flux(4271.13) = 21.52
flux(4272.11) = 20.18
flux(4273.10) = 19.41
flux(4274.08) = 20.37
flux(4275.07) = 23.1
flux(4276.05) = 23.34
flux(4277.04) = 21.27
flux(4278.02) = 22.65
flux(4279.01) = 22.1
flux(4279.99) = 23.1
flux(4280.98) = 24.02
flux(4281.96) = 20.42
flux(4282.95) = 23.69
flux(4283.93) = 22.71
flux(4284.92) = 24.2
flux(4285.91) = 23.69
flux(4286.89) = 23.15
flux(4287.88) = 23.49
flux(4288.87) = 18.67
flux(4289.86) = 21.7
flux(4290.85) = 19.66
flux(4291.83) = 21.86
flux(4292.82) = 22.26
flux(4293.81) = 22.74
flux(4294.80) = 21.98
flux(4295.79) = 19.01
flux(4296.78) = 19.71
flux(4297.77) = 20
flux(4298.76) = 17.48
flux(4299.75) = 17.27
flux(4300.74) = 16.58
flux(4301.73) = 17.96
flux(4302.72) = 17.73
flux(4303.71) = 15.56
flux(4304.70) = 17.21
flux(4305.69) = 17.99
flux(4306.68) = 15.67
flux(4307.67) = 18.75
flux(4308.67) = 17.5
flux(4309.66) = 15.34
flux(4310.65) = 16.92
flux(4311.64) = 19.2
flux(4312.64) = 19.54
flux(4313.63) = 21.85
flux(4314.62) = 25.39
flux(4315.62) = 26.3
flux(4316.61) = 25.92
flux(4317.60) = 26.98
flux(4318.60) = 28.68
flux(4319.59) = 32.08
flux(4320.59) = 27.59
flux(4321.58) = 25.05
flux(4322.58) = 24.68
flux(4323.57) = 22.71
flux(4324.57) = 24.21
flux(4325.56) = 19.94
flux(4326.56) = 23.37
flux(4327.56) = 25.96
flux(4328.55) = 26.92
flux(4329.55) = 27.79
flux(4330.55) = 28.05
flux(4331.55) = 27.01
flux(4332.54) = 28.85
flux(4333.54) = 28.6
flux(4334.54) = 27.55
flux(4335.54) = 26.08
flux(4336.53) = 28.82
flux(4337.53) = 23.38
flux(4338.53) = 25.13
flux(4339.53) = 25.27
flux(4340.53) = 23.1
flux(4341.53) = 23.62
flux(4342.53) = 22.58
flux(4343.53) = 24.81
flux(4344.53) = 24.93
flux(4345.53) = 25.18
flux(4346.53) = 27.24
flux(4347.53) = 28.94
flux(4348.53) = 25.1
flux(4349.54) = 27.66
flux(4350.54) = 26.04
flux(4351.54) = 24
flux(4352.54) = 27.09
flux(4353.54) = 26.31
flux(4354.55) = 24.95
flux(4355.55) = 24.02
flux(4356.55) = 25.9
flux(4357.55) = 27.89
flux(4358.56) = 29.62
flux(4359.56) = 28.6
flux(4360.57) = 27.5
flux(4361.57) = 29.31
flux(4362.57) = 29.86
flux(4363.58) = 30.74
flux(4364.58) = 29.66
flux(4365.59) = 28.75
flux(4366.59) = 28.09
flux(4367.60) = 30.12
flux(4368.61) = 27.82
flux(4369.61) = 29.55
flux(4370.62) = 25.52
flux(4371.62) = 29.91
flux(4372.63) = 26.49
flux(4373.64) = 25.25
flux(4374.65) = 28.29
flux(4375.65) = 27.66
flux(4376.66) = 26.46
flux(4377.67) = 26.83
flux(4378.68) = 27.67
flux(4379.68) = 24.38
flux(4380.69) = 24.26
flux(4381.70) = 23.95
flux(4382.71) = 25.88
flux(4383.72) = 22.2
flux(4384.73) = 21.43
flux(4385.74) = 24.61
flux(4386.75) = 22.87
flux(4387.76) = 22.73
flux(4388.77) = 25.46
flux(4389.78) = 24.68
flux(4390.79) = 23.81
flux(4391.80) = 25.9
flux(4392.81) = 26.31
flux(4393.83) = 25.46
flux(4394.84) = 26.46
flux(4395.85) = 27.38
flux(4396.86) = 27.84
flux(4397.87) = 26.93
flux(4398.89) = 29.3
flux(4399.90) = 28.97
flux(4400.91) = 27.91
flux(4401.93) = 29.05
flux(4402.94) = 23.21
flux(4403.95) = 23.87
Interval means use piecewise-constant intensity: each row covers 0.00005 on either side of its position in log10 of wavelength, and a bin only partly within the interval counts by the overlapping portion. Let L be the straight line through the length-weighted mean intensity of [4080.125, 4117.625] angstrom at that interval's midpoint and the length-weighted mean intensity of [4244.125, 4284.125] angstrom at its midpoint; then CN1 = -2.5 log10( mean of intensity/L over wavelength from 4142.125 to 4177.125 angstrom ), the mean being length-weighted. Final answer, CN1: 0.08 mag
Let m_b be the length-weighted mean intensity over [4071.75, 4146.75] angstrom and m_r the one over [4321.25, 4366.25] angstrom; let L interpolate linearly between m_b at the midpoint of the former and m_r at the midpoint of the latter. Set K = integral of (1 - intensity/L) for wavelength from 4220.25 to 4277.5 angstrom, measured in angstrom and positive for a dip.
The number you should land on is 3.8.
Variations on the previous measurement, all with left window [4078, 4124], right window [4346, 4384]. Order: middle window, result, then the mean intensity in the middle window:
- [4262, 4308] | 7.4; 21.4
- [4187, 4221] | 3.1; 21.8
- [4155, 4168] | 0.8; 21.7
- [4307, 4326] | 2.3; 23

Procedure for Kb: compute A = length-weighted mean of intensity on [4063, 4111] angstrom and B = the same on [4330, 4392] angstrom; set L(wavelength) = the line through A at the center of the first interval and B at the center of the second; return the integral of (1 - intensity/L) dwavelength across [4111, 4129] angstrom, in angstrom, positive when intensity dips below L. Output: -0.3 angstrom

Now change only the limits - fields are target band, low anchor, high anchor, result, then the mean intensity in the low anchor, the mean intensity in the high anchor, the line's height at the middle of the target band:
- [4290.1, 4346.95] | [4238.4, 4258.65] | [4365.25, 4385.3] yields 5.44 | 23.7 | 26.5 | 25.3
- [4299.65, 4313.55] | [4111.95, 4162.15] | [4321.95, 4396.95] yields 4.19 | 21.5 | 26.2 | 25.1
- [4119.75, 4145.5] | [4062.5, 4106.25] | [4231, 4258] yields 0.53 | 21.6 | 23.3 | 22.1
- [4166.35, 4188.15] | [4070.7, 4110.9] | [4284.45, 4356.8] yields 1.55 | 21.8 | 23.3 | 22.3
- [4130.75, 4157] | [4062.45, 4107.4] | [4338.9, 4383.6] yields 2.25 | 21.6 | 26.7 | 22.7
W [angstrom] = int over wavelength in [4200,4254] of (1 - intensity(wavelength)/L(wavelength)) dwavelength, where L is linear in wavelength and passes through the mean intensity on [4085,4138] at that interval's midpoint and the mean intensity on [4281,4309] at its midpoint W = -4.9 angstrom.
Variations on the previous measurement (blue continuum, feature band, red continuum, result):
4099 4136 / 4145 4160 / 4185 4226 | 0.8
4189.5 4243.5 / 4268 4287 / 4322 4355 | 1.3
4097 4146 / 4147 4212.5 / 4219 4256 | 3.3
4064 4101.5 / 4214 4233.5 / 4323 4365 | 1.3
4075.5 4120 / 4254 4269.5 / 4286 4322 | -2.0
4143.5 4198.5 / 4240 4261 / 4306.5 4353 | -0.8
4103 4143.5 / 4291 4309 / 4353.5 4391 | 4.6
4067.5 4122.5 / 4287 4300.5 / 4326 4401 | 2.6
